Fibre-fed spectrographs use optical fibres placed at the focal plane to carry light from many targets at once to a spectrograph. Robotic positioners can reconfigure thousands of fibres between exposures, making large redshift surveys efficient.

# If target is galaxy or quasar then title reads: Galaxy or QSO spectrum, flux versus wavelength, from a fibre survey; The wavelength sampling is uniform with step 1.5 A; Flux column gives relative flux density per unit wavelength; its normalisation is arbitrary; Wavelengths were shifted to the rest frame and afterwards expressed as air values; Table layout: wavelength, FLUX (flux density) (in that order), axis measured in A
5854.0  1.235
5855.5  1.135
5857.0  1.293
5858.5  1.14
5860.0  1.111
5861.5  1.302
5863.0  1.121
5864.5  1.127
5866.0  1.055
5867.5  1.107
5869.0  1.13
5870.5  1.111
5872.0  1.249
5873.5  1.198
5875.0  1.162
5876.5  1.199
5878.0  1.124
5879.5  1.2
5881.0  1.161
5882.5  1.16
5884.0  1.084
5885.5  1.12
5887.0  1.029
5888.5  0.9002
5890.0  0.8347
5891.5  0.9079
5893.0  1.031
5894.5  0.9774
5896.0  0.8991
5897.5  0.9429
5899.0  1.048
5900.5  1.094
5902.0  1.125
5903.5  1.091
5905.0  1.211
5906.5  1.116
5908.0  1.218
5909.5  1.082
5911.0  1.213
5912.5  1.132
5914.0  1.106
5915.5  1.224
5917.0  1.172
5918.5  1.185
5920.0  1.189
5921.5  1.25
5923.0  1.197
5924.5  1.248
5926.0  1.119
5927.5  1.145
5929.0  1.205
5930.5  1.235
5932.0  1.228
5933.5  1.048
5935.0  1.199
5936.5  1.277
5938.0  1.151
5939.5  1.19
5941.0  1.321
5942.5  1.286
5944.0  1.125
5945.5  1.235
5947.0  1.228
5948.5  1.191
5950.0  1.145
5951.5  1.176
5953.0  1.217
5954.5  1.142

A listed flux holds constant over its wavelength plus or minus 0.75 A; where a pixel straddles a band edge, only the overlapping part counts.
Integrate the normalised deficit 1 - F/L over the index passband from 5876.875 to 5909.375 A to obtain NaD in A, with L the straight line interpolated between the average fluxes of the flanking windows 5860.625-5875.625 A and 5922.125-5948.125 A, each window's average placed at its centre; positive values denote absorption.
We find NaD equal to 3.06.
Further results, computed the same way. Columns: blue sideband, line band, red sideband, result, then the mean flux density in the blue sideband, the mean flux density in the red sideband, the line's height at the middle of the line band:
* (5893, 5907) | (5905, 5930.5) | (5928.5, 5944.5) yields -1.13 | 1.05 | 1.21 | 1.13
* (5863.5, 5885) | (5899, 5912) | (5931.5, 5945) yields 0.40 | 1.15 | 1.2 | 1.17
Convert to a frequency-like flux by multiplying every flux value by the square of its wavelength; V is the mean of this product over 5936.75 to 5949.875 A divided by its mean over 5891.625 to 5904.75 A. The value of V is 1.2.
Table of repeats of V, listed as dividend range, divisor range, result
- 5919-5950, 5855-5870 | 1.07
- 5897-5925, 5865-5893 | 1.06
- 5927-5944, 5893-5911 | 1.13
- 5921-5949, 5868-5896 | 1.13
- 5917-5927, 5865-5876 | 1.06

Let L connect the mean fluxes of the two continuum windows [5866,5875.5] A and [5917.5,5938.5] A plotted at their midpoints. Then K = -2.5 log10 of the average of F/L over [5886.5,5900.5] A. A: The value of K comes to 0.21 mag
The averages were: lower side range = 1.15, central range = 0.958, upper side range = 1.19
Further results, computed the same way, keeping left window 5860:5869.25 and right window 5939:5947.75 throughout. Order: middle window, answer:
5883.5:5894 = 0.18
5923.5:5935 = 0.03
